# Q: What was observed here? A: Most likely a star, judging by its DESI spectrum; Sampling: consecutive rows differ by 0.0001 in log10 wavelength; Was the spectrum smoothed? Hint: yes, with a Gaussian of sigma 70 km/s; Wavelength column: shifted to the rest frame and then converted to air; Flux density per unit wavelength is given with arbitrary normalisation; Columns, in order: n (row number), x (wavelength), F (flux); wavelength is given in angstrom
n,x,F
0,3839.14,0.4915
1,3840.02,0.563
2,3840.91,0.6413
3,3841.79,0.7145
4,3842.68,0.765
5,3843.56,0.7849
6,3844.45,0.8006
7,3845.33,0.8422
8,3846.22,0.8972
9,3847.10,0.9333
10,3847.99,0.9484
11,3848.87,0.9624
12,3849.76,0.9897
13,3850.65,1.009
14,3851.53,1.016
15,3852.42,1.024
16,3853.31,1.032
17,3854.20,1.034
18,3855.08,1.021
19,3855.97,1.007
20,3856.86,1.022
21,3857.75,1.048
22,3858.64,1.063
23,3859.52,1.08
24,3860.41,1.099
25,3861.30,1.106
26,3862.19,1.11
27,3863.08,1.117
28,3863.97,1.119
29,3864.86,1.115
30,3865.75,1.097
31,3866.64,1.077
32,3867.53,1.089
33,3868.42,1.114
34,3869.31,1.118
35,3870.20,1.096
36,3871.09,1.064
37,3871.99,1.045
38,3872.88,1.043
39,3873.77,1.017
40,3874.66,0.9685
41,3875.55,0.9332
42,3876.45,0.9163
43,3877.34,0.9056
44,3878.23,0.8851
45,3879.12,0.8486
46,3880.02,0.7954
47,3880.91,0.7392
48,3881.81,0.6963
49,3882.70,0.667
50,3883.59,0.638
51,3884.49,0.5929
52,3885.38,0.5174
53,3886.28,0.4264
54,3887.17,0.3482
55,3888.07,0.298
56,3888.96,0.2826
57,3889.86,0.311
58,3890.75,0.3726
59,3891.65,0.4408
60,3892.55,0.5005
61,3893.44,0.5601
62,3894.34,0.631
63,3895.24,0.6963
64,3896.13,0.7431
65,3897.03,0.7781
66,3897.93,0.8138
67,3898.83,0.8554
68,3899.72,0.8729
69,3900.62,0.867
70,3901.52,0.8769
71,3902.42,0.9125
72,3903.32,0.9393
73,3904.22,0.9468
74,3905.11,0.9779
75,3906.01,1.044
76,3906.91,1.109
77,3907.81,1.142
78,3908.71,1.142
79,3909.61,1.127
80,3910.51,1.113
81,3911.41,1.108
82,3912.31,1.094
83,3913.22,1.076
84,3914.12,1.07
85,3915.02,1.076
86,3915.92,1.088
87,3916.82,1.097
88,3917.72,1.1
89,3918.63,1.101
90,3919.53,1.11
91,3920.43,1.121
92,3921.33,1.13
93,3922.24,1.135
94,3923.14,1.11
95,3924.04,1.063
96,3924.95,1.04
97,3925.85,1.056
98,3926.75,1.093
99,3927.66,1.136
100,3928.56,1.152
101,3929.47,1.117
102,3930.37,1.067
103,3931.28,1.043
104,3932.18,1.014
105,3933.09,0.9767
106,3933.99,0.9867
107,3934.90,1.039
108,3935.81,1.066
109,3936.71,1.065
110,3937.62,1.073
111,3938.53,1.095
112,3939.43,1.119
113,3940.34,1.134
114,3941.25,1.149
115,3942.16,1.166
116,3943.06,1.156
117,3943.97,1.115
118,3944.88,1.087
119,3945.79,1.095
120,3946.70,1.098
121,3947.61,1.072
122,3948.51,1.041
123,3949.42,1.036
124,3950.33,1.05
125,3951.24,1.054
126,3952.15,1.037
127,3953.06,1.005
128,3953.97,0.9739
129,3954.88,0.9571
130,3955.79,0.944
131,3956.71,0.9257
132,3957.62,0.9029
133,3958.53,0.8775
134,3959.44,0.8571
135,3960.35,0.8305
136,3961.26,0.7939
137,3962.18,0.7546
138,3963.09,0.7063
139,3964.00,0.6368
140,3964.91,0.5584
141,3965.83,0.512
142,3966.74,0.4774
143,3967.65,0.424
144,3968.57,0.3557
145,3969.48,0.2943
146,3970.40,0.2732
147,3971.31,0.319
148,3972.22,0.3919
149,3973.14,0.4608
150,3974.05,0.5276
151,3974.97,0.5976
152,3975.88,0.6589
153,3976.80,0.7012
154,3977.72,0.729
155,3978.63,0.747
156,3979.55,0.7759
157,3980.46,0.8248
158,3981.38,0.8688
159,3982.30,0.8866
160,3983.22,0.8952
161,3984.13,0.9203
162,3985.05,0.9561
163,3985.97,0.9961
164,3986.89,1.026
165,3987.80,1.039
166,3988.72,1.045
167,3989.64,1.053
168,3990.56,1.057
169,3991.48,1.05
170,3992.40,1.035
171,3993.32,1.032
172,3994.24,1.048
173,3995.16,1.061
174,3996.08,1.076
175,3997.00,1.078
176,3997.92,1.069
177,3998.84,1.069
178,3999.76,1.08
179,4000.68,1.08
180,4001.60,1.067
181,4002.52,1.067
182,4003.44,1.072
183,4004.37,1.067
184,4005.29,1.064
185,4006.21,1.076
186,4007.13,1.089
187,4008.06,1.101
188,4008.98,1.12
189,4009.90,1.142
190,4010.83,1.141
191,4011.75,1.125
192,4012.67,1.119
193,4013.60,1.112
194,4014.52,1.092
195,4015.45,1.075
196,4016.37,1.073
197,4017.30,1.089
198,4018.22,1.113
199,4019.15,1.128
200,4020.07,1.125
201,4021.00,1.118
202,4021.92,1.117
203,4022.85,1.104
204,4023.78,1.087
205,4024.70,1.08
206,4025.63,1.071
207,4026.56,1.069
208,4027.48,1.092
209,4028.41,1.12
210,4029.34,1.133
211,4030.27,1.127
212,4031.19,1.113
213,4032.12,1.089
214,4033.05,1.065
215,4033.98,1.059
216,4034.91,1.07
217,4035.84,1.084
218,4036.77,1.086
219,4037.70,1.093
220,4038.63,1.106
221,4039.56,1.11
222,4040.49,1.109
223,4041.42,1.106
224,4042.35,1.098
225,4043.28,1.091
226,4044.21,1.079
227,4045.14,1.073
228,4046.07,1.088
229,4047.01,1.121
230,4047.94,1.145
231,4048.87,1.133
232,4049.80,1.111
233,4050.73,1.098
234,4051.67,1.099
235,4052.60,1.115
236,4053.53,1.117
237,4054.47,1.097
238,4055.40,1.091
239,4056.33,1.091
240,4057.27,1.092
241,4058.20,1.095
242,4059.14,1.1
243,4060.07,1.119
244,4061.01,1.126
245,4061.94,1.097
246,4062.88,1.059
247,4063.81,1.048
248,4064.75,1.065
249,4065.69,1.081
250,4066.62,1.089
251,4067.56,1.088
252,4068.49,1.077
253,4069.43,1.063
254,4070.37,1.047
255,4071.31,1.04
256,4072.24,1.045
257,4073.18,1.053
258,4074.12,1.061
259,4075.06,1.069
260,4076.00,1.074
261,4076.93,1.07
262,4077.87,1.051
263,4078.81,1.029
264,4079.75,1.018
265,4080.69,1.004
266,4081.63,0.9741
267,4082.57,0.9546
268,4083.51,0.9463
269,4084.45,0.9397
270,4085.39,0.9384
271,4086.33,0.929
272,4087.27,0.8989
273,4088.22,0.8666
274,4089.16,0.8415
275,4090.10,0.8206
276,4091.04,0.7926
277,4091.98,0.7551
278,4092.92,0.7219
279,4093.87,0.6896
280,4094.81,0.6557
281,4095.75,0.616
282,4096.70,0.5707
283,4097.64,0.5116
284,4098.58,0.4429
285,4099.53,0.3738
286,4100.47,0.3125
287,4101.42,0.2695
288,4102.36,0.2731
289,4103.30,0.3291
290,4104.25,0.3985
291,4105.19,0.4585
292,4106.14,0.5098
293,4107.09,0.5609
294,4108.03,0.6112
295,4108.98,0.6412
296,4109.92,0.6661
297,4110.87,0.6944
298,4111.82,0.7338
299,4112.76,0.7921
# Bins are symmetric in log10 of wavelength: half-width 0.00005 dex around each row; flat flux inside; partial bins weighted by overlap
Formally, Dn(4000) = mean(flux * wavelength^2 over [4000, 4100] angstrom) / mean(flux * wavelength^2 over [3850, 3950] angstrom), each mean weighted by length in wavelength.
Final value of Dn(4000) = 1.1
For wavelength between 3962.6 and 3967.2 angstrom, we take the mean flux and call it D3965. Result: 0.58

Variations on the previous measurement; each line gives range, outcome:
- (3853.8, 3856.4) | 1.02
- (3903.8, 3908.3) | 1.05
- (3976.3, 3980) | 0.736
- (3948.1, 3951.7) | 1.04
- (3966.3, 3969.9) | 0.388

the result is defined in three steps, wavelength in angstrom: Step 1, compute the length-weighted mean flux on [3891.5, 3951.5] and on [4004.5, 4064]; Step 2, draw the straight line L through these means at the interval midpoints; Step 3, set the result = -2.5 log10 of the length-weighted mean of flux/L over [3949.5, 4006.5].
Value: 0.24 mag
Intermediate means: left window 1.02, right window 1.1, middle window 0.852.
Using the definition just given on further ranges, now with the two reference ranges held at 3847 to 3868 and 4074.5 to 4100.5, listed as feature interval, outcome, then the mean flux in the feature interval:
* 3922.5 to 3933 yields -0.104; 1.08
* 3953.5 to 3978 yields 0.415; 0.645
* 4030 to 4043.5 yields -0.242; 1.09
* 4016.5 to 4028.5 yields -0.231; 1.1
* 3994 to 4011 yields -0.190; 1.08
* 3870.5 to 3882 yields 0.125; 0.919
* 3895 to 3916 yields 0.024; 0.979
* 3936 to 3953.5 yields -0.130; 1.09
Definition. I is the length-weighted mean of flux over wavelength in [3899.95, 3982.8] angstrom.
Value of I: 0.929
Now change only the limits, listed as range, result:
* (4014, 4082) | 1.09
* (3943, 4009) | 0.884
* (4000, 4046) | 1.1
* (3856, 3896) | 0.832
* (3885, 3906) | 0.66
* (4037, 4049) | 1.1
